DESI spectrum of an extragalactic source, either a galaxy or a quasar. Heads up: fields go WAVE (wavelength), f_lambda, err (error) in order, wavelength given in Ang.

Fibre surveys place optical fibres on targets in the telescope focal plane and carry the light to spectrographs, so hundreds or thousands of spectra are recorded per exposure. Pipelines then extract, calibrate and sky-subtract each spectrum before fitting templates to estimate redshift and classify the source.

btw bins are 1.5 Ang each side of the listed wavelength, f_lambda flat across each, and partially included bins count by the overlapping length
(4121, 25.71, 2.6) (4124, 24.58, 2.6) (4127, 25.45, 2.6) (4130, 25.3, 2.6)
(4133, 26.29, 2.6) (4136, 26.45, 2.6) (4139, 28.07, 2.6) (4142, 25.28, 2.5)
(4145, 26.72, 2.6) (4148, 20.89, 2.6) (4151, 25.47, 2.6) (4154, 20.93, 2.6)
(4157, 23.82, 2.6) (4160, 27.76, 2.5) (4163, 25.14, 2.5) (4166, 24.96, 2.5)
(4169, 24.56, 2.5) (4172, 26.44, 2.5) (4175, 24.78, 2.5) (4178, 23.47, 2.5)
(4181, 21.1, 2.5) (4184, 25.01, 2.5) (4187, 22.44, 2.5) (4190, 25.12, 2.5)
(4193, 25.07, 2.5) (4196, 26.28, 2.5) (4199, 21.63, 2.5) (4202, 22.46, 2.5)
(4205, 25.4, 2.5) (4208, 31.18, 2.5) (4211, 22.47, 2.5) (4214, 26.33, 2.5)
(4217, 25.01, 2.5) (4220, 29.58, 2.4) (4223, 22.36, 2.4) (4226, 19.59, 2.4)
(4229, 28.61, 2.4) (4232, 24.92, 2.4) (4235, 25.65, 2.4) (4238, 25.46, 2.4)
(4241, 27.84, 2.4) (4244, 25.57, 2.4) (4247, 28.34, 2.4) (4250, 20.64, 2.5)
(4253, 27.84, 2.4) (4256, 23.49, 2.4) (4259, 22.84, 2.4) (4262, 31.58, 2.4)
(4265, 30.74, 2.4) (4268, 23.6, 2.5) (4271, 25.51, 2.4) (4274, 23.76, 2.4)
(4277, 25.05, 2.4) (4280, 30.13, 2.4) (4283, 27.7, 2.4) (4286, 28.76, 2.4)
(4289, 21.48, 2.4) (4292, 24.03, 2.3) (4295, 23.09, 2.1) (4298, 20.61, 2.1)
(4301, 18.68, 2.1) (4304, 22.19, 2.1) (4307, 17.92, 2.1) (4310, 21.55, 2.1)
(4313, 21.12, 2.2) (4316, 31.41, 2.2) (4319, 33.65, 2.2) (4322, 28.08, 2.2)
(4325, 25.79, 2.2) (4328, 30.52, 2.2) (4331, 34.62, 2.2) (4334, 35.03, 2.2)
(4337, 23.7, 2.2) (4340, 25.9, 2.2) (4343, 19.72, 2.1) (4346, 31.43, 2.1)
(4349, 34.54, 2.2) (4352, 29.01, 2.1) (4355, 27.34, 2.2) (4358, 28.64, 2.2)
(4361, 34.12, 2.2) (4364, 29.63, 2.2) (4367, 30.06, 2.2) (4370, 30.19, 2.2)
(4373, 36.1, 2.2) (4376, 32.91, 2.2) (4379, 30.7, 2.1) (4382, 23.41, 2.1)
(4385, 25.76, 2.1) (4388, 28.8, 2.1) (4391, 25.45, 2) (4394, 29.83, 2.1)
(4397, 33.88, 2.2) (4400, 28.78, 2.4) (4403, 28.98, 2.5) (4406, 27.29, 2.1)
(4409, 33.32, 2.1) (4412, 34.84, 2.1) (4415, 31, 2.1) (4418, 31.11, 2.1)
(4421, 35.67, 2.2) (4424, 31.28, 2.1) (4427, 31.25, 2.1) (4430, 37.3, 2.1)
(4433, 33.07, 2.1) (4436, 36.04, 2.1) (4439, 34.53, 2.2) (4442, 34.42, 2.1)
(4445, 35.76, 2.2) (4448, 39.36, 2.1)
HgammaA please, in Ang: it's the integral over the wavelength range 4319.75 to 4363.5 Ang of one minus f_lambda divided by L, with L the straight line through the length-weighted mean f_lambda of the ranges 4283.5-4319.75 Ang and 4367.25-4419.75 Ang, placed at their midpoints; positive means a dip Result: -4.7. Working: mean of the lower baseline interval 23.6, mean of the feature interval 29.3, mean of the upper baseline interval 30.2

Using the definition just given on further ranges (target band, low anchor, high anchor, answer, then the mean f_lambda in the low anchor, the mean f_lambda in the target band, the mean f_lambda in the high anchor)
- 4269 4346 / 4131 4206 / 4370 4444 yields 7.9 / 24.6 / 25.7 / 31.5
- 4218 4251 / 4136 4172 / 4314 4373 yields 2.0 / 25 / 25.4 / 29.7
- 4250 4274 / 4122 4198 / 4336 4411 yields 0.9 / 24.8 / 26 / 29.3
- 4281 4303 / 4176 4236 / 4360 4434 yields 3.1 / 24.7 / 23.6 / 31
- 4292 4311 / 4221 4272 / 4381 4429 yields 4.4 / 25.6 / 20.9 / 30.2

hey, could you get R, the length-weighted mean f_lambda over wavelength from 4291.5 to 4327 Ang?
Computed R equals 24.1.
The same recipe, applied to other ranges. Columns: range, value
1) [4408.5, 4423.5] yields 33.1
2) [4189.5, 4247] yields 25.4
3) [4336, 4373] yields 29.1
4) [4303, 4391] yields 28.4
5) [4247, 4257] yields 24.7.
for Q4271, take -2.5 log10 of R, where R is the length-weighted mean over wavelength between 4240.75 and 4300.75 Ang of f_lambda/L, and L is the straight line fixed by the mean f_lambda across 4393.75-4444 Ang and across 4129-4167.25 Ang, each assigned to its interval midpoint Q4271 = 0.12 mag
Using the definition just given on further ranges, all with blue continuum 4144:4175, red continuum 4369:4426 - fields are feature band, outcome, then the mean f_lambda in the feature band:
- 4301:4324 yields 0.152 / 24.7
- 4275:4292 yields 0.055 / 26.3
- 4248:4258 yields 0.119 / 24.1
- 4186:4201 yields 0.060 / 24.1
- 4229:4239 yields 0.027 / 25.8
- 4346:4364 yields -0.045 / 30.7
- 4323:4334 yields -0.074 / 30.9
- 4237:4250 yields 0.023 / 26.1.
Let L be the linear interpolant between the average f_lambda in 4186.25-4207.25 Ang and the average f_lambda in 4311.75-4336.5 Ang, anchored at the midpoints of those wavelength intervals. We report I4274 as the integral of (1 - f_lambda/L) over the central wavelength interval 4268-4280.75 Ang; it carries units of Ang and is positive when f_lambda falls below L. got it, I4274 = 0.99 Ang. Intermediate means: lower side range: 24.4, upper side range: 29.9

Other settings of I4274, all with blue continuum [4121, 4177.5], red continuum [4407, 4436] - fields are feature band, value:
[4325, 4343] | 1.10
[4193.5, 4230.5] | 2.65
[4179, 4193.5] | 1.44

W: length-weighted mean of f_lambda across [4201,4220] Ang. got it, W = 25.9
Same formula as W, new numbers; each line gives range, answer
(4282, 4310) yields 22.6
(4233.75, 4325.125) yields 25.3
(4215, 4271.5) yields 25.8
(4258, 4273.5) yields 26.8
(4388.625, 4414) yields 30.3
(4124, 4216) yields 24.9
